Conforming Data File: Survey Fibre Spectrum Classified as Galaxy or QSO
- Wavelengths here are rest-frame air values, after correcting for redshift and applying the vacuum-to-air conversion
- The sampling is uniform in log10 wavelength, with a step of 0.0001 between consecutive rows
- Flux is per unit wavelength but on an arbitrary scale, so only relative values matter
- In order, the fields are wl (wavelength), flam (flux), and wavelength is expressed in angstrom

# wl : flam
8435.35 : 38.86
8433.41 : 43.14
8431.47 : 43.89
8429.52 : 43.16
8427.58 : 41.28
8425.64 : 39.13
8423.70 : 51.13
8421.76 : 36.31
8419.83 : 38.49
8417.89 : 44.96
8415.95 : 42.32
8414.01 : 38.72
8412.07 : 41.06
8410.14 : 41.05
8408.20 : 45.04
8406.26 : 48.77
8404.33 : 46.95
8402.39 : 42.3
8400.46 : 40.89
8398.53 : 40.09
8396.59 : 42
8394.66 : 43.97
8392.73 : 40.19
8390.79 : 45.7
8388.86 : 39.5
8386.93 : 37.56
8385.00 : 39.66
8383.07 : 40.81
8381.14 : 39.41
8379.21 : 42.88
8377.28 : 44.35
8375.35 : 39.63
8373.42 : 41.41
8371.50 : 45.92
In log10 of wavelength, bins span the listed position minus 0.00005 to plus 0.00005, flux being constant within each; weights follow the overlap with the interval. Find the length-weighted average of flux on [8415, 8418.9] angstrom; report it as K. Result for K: 43.6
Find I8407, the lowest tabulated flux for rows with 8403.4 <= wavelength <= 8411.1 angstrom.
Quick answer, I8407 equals 41.05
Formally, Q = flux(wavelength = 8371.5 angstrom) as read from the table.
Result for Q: 45.92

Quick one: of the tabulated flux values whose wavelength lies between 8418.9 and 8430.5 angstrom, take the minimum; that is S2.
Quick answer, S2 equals 36.31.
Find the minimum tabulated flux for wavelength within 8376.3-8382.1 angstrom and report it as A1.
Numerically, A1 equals 39.41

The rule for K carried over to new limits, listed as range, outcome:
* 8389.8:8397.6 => 42.9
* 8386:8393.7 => 40.7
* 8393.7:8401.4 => 41.7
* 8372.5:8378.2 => 41.8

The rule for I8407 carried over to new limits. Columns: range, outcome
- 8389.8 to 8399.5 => 40.09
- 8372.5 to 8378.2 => 39.63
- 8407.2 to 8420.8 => 38.49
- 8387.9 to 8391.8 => 39.5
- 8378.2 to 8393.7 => 37.56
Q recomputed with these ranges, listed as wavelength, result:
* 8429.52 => 43.16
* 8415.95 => 42.32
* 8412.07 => 41.06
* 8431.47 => 43.89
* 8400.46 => 40.89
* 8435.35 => 38.86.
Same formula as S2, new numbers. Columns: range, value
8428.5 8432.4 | 43.16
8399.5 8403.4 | 40.89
